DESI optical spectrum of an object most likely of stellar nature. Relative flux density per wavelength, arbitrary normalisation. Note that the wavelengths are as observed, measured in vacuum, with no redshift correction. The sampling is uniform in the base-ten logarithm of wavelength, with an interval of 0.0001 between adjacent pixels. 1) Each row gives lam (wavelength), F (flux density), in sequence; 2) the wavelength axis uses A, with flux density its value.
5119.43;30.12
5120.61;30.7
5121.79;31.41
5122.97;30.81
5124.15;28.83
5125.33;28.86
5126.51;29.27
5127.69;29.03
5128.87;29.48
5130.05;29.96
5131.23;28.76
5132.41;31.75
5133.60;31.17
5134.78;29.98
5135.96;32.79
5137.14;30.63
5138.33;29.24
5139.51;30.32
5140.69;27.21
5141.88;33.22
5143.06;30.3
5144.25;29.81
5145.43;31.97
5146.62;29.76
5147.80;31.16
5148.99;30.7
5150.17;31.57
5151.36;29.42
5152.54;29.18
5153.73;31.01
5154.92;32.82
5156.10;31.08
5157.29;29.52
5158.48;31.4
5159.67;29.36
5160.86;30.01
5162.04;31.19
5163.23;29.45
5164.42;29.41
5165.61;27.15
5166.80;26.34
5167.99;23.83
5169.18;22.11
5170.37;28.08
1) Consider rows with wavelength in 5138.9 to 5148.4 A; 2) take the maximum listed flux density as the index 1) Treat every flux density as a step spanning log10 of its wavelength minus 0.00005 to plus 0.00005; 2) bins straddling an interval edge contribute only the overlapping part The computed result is 33.22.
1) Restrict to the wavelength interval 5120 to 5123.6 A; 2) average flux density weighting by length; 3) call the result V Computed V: 30.9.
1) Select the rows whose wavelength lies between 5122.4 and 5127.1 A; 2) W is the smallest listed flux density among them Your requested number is 28.83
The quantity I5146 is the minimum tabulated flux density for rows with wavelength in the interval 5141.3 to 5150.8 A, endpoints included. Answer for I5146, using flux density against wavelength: 29.76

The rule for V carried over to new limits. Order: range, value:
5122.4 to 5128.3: 29.4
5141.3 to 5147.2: 31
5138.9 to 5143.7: 30.2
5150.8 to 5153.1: 29.4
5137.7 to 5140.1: 29.8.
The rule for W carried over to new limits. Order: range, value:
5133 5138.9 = 29.24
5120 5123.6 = 30.7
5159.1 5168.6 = 23.83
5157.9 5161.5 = 29.36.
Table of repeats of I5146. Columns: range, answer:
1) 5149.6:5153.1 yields 29.18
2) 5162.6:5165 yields 29.41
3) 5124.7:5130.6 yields 28.86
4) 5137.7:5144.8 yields 27.21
